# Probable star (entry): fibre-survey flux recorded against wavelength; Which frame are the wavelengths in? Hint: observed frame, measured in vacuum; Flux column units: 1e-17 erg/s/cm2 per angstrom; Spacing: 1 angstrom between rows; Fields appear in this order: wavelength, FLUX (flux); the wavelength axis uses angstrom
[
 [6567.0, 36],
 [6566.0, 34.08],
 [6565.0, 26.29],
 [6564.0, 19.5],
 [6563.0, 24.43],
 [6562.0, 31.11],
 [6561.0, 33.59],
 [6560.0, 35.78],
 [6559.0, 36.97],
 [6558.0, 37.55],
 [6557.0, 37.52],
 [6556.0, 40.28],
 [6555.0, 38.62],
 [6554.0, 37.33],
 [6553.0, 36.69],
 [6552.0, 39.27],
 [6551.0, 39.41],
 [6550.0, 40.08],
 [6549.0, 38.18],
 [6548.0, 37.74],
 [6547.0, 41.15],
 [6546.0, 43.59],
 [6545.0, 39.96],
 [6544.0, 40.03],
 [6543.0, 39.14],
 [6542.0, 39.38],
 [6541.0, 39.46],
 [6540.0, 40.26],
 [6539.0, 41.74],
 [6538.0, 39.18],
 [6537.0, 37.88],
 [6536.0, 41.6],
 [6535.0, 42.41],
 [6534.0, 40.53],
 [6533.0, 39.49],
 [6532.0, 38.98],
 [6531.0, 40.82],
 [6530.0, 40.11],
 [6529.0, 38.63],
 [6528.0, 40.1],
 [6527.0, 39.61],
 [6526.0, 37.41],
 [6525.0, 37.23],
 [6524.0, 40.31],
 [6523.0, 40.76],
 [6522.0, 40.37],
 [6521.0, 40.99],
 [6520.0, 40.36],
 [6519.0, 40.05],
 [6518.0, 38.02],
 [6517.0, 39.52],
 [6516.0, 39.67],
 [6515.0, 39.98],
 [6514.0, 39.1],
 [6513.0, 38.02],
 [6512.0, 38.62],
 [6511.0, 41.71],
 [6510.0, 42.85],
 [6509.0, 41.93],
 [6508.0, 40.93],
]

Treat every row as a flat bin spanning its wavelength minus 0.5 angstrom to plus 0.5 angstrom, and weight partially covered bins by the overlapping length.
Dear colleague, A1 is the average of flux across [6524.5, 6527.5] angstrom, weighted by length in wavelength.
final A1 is 38.1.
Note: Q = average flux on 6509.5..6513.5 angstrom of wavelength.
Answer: 40.3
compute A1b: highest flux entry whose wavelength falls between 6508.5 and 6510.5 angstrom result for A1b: 42.85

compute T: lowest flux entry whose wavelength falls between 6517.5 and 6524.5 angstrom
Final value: 38.02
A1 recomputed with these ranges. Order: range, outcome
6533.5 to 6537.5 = 40.6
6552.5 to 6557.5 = 38.1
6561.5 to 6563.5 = 27.8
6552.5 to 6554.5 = 37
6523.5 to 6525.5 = 38.8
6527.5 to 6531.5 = 39.9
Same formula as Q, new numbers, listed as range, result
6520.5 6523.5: 40.7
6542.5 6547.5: 40.8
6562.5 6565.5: 23.4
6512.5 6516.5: 39.2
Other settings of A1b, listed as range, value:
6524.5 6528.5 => 40.1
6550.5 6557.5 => 40.28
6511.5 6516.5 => 39.98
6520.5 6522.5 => 40.99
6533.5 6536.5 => 42.41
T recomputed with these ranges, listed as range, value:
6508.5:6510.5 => 41.93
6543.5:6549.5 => 37.74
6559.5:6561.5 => 33.59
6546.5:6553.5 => 36.69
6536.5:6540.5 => 37.88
